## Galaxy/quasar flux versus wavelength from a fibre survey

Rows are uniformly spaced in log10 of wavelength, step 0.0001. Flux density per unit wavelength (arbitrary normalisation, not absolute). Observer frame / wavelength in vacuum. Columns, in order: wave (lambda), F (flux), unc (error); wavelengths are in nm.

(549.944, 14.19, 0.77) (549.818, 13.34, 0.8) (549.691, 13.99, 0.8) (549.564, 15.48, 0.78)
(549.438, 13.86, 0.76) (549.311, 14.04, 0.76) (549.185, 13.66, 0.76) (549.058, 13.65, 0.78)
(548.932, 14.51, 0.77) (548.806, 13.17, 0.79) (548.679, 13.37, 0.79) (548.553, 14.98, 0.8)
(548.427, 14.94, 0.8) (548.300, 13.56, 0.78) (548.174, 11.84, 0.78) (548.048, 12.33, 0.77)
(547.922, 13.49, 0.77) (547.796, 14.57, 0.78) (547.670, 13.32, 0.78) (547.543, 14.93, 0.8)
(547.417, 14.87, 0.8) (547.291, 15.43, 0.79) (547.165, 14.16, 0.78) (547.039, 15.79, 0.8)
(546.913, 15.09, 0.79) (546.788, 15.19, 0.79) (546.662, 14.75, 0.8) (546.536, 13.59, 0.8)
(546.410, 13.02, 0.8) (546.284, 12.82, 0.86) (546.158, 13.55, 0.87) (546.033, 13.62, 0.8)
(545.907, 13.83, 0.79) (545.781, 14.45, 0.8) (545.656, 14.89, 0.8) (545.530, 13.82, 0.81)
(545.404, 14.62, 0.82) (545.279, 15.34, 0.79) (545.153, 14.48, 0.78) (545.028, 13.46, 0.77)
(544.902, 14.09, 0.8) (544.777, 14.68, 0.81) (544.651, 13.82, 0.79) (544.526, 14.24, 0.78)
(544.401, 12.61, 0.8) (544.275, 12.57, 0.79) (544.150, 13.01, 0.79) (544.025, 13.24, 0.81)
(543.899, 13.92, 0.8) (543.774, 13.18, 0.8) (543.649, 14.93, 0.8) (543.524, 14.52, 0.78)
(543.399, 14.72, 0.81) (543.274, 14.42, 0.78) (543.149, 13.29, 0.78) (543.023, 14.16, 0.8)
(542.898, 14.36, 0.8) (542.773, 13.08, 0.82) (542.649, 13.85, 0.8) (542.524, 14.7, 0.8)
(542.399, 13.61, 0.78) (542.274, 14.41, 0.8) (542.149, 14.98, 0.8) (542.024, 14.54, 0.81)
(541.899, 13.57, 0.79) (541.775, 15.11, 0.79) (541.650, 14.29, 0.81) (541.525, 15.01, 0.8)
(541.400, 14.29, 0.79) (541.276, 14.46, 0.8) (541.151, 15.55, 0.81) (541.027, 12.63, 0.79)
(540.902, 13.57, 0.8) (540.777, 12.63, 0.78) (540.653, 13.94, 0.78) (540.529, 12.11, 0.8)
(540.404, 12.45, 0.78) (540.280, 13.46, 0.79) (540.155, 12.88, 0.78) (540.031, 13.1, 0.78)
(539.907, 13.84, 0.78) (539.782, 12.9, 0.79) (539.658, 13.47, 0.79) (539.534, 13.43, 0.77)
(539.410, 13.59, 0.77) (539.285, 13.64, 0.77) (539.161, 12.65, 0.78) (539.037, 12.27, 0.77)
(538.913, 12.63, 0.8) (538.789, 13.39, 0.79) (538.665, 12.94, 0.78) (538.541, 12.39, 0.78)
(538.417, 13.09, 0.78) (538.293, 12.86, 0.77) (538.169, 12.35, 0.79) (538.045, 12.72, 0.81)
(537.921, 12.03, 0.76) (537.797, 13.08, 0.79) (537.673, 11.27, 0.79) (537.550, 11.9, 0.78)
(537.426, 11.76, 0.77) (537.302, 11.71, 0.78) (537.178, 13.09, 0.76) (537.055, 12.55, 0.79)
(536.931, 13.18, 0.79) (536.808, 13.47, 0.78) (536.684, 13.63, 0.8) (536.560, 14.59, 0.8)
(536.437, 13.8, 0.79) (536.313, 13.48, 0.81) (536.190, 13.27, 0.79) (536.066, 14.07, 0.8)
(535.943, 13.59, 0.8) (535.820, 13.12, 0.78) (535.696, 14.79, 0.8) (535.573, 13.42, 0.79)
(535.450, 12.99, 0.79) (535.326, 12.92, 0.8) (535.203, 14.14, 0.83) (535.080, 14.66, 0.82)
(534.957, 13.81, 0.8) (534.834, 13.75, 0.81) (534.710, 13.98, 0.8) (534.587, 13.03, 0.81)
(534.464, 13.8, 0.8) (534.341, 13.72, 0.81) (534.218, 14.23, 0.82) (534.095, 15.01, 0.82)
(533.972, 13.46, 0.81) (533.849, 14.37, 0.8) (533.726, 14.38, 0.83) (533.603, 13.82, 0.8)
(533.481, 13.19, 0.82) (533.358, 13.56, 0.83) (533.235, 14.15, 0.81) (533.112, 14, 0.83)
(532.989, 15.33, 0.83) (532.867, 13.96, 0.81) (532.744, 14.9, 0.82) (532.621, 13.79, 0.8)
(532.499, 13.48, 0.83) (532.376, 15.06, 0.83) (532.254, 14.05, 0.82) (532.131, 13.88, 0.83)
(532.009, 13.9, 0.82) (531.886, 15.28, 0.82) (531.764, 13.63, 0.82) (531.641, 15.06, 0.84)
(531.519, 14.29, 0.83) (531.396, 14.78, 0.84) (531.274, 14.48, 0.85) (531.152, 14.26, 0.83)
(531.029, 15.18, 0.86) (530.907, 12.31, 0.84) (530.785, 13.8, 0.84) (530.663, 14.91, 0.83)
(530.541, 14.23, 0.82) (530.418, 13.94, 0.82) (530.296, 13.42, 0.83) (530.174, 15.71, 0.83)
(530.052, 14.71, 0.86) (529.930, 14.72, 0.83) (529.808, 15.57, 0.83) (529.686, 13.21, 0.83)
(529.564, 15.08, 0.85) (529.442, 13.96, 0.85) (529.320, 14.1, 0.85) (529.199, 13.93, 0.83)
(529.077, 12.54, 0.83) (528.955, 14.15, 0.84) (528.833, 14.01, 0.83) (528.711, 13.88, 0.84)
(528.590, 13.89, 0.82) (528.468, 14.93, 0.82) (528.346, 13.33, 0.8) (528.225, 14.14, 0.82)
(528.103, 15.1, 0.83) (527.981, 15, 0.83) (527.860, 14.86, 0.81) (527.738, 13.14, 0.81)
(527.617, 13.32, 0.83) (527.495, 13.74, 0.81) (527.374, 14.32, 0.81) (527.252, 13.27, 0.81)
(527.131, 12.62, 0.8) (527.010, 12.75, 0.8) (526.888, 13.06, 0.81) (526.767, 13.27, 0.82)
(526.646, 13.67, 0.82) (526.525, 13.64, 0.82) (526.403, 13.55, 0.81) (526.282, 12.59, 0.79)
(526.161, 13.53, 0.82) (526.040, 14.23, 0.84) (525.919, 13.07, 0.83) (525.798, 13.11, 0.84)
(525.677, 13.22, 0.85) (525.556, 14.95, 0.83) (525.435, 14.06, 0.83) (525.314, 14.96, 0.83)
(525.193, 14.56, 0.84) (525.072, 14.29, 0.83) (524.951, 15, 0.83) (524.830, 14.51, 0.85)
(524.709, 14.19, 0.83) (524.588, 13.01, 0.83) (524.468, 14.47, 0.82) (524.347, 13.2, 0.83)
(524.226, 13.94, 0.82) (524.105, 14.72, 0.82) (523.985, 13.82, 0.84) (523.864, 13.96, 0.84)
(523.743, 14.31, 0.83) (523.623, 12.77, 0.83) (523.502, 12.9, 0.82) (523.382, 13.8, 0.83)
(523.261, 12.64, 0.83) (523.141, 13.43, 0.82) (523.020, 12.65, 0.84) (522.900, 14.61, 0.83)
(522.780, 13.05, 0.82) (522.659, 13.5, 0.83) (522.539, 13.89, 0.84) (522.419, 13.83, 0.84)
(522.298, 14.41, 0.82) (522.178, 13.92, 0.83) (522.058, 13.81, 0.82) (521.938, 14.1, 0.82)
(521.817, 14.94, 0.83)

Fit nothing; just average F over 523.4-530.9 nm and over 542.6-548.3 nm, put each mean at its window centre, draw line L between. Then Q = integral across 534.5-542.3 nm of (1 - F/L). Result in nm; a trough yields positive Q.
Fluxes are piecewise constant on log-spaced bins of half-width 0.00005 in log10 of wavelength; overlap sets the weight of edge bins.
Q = 0.34 nm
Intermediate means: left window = 13.9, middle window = 13.4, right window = 14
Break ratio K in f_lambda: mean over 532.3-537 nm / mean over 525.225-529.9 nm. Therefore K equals 1.0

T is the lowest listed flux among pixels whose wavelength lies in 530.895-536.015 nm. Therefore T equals 12.31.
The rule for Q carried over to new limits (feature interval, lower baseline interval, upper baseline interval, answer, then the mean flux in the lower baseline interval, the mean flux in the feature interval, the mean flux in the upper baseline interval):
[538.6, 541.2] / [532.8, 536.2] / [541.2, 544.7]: 0.15 nm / 13.9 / 13.2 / 14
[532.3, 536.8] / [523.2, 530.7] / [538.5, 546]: -0.02 nm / 13.9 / 13.9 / 13.8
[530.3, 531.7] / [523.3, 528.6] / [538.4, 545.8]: -0.05 nm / 13.8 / 14.3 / 13.8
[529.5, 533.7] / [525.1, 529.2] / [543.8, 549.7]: -0.14 nm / 13.8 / 14.3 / 14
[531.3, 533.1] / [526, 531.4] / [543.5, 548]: -0.05 nm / 14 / 14.4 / 14.1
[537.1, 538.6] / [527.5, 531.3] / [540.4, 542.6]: 0.18 nm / 14.2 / 12.4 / 14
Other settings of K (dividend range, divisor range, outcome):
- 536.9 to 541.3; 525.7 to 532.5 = 0.92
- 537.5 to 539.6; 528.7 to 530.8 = 0.89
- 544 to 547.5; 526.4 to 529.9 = 1.02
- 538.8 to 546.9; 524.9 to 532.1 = 0.98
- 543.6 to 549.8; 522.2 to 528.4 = 1.02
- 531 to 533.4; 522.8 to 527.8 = 1.05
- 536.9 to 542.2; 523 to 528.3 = 0.96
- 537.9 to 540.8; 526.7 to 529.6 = 0.94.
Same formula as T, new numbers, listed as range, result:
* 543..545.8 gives 12.57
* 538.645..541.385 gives 12.11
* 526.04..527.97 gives 12.59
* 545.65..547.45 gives 12.82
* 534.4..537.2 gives 12.55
